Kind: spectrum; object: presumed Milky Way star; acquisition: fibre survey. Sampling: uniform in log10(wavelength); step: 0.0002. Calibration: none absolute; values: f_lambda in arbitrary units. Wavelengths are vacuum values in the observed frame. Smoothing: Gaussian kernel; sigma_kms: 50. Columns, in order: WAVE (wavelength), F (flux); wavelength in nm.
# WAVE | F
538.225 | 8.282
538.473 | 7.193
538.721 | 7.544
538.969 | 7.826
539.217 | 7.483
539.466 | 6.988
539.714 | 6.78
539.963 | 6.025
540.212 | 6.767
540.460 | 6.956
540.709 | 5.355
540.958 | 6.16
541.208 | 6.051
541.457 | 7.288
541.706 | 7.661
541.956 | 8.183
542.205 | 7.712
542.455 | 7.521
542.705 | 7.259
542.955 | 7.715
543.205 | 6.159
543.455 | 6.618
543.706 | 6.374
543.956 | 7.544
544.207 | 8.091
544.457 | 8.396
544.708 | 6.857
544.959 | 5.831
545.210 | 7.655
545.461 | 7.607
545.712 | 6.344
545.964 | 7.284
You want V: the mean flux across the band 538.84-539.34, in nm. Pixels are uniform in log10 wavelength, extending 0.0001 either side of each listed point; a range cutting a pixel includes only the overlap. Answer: 7.66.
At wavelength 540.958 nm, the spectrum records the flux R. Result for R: 6.16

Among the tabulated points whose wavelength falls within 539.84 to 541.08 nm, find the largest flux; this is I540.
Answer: 6.956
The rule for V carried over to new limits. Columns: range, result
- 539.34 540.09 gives 6.59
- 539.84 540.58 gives 6.59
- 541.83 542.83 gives 7.67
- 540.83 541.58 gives 6.49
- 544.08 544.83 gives 7.79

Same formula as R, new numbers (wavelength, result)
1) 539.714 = 6.78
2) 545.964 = 7.284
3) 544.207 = 8.091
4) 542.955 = 7.715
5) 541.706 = 7.661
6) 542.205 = 7.712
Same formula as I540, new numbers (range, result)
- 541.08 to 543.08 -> 8.183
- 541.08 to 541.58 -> 7.288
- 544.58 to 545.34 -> 7.655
